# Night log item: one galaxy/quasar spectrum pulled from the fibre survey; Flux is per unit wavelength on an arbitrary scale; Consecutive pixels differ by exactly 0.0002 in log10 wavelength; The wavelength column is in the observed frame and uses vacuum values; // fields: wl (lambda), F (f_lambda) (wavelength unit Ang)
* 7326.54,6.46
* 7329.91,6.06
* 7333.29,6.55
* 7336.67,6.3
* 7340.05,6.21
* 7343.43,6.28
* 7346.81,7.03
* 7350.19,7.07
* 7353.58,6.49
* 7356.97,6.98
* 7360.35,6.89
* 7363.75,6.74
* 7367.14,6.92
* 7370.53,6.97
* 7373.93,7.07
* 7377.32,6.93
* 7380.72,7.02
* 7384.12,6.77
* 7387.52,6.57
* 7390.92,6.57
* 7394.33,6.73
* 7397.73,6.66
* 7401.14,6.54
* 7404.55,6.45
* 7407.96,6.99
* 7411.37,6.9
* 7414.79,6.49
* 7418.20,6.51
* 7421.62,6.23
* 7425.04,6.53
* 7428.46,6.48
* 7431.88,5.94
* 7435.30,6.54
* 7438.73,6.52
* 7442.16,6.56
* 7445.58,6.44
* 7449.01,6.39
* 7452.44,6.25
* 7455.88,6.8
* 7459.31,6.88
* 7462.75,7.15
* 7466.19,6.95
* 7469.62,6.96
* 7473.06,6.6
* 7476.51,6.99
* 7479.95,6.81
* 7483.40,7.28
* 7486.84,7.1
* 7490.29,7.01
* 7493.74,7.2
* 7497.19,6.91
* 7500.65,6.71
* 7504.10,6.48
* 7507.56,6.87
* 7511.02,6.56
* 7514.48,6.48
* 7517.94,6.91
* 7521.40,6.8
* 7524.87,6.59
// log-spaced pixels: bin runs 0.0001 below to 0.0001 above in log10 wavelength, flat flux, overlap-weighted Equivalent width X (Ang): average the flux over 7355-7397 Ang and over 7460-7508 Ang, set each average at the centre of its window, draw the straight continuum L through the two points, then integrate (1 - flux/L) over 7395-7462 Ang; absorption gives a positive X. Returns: 3.31 Ang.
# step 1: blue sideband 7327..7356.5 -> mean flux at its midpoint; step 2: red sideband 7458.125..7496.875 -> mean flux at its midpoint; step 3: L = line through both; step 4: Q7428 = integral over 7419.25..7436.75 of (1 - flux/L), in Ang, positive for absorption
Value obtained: 1.2 Ang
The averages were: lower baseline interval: 6.52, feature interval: 6.35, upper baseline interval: 6.99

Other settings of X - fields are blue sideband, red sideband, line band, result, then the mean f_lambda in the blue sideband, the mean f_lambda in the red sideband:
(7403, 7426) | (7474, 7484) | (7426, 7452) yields 1.2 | 6.59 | 6.96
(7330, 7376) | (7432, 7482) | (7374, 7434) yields 0.7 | 6.71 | 6.68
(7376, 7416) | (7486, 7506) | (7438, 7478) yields 0.7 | 6.72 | 6.89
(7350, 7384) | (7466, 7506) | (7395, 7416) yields 0.7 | 6.89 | 6.92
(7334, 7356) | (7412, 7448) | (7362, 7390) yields -1.5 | 6.58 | 6.44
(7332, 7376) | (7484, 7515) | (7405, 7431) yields 0.8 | 6.74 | 6.84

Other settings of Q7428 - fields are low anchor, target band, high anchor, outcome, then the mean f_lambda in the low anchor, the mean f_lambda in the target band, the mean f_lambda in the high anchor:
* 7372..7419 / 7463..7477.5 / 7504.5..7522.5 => -0.39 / 6.73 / 6.9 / 6.7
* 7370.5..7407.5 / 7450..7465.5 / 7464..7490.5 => 0.34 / 6.75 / 6.76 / 6.96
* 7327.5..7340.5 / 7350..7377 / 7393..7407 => -1.87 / 6.3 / 6.88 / 6.61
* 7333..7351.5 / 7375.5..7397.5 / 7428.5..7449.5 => -0.90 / 6.57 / 6.76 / 6.41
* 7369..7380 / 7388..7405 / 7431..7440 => 0.42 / 6.99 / 6.6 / 6.36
